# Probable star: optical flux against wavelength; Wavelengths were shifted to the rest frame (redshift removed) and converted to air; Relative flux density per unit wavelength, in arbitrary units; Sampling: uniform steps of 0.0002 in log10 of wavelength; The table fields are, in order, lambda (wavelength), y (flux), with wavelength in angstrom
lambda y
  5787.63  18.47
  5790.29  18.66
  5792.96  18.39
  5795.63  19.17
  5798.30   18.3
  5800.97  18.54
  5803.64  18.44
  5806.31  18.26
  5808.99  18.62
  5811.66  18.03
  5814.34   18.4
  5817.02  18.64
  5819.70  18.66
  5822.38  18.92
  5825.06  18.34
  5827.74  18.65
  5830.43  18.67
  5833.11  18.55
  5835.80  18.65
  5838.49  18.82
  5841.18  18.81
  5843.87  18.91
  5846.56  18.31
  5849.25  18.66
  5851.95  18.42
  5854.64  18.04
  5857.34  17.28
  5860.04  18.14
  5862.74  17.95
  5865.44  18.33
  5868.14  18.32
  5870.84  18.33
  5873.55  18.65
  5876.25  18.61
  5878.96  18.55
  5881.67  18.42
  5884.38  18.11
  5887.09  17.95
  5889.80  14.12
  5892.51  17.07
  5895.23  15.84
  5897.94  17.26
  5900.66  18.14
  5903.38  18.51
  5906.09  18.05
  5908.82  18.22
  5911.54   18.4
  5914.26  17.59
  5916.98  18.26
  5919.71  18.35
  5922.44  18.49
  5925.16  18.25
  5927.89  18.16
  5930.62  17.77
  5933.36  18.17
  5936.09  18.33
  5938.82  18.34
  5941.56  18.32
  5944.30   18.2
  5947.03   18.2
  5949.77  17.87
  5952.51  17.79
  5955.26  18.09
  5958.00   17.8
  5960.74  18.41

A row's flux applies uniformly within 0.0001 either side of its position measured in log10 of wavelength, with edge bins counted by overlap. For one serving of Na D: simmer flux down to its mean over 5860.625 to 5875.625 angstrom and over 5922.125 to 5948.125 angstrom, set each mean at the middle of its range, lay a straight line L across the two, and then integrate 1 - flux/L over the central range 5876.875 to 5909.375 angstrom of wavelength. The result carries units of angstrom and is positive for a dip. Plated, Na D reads 1.3 angstrom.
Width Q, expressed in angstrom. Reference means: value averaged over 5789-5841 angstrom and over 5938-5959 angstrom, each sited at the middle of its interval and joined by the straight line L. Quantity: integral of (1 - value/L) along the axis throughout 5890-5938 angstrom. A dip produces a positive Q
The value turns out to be 0.93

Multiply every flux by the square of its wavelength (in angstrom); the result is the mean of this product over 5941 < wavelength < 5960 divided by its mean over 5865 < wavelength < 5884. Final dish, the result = 1.0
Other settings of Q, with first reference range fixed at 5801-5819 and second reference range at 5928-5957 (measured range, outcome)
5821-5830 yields -0.13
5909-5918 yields 0.04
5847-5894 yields 0.86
